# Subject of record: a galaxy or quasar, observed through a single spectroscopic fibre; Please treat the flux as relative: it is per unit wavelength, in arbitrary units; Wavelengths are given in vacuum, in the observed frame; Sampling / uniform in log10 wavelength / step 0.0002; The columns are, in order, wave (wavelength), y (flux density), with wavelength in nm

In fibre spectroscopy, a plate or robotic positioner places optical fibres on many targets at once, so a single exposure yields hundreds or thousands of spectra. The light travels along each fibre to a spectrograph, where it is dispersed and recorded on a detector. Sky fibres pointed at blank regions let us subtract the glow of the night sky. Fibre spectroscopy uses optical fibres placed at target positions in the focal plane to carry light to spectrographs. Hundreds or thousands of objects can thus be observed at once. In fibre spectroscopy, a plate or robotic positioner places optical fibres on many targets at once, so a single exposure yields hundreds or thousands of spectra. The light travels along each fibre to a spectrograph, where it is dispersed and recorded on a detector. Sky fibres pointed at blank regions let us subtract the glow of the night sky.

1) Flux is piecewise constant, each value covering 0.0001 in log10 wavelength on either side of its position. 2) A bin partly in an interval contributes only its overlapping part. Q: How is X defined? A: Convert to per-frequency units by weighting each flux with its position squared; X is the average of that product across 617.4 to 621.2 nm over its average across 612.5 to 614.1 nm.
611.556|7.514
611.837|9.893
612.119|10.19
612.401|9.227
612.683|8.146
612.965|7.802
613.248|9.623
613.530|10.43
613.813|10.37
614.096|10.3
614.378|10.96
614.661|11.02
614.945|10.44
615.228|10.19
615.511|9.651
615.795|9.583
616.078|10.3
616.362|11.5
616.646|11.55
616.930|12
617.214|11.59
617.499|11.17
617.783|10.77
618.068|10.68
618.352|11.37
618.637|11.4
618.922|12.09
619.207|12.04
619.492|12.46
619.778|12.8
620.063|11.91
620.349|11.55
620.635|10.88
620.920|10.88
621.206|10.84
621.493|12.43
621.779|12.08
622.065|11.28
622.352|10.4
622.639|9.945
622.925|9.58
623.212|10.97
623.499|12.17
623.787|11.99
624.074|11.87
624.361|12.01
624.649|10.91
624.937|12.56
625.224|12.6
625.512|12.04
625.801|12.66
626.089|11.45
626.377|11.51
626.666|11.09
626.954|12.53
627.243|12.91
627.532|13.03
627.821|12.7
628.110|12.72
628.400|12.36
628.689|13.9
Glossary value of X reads 1.3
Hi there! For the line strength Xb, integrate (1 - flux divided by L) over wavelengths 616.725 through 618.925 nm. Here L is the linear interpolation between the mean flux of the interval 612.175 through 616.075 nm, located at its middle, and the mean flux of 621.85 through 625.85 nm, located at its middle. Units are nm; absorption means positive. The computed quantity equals -0.18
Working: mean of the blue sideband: 9.85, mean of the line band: 11.3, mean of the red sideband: 11.5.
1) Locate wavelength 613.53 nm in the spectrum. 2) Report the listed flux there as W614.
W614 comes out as 10.43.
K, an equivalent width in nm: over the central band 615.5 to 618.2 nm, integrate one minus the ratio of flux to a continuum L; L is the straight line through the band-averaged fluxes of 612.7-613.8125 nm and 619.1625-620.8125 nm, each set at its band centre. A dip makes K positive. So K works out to -0.063 nm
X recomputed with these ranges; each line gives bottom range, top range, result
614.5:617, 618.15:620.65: 1.13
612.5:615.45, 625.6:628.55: 1.29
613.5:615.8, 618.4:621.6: 1.15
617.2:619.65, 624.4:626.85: 1.06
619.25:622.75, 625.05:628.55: 1.09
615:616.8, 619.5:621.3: 1.12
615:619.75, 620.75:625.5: 1.04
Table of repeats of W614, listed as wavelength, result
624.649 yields 10.91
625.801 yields 12.66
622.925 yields 9.58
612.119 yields 10.19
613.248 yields 9.623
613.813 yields 10.37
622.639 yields 9.945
